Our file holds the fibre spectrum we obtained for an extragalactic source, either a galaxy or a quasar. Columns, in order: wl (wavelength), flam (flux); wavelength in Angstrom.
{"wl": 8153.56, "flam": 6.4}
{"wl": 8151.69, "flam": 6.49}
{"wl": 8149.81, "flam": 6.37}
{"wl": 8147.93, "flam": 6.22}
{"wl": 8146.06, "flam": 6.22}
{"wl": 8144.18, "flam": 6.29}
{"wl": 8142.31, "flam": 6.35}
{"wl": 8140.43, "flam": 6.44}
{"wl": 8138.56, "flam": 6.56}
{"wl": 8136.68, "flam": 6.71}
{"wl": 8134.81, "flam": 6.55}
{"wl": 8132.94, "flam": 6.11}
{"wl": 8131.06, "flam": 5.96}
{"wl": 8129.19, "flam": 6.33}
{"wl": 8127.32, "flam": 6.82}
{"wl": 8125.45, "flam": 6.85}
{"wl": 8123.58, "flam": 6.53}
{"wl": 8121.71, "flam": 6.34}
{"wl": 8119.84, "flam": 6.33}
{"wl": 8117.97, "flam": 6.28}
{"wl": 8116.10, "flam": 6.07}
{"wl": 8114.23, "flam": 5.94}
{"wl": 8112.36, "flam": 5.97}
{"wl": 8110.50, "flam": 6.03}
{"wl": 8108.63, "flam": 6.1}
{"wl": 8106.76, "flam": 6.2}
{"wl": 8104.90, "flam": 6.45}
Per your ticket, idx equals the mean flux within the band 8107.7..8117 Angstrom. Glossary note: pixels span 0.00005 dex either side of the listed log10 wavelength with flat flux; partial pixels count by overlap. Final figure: 6.02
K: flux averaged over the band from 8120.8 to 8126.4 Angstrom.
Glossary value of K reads 6.58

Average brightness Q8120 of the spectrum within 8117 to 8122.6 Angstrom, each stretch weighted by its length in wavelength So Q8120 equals 6.31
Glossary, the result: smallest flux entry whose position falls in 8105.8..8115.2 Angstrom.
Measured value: 5.94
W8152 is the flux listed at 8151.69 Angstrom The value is 6.49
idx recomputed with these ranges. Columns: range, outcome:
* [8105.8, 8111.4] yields 6.11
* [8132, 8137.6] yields 6.46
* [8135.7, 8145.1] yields 6.47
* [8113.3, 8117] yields 6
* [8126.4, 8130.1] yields 6.58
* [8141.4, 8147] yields 6.29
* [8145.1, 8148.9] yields 6.22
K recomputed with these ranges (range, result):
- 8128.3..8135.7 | 6.23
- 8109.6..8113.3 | 6.01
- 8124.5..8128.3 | 6.83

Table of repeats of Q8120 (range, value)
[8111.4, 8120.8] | 6.12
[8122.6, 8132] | 6.5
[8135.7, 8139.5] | 6.64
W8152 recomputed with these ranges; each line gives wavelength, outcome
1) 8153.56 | 6.4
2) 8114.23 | 5.94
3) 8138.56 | 6.56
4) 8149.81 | 6.37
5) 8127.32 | 6.82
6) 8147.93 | 6.22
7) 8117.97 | 6.28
